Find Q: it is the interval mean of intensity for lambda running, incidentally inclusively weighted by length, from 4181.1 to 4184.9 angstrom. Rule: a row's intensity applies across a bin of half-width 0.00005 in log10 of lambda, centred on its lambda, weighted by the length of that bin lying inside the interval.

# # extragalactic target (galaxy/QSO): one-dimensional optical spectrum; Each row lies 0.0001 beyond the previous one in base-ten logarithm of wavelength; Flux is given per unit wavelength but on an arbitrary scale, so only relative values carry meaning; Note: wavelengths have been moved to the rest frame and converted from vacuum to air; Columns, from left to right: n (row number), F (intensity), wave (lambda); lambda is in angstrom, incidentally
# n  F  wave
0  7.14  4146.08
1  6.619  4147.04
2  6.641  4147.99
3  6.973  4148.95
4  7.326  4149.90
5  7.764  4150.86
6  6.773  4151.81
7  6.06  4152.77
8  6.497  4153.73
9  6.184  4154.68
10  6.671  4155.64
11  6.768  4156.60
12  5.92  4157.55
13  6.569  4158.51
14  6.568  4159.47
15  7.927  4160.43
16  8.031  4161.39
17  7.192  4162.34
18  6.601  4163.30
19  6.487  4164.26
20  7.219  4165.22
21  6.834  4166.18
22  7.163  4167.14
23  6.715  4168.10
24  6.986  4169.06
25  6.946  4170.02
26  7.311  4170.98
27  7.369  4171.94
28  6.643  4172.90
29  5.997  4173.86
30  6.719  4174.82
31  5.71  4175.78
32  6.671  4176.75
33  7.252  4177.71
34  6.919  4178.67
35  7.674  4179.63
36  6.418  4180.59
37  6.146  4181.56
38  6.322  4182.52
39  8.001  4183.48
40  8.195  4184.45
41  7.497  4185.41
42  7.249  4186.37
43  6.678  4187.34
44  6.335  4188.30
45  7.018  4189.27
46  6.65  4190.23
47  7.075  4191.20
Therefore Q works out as 7.16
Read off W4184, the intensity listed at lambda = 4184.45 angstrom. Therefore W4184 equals 8.195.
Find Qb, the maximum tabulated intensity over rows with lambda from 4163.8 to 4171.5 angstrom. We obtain 7.311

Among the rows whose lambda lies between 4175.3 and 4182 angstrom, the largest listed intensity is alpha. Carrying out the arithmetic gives 7.674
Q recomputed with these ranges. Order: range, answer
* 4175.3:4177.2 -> 6.16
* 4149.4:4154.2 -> 6.88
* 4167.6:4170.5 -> 6.88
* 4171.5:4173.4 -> 6.99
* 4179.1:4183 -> 6.65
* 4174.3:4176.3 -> 6.2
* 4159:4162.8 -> 7.44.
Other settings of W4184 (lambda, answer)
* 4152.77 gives 6.06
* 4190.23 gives 6.65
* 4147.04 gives 6.619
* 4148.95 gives 6.973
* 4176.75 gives 6.671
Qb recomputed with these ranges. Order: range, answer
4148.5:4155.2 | 7.764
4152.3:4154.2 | 6.497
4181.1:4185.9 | 8.195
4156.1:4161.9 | 8.031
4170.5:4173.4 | 7.369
